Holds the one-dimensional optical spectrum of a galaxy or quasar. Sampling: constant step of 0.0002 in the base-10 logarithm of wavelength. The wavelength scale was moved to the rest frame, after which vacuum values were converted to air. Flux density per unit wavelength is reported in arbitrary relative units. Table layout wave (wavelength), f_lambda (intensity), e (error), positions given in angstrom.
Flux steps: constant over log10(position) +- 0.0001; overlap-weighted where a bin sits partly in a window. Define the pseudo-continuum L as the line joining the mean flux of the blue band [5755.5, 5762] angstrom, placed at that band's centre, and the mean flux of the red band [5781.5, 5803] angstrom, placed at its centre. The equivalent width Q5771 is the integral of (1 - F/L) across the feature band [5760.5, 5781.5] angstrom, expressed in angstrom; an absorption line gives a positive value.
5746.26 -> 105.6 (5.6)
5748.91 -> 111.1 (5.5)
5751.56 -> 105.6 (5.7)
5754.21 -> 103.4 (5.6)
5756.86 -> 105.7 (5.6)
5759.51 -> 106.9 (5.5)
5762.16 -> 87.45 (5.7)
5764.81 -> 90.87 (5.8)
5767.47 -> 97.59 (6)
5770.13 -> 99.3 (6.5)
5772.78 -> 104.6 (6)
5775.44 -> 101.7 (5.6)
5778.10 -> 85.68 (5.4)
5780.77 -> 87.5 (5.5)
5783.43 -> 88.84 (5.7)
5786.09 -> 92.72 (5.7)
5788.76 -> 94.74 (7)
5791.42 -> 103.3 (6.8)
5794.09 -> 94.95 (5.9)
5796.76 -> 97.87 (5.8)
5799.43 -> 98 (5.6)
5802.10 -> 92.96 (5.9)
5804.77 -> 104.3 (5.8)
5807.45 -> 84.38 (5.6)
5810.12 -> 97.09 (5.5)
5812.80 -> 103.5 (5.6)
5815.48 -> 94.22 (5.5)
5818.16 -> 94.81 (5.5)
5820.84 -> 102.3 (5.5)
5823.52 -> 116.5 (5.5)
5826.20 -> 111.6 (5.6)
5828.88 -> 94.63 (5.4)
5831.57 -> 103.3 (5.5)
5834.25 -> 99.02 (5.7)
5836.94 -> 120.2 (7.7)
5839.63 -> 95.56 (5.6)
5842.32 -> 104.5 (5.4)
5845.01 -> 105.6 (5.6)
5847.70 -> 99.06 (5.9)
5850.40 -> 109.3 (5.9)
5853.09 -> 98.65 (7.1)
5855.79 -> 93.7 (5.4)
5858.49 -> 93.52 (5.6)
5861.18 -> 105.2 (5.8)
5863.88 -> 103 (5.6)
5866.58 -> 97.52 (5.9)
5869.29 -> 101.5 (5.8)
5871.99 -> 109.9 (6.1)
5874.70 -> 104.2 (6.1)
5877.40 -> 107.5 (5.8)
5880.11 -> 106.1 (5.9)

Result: 1.1 angstrom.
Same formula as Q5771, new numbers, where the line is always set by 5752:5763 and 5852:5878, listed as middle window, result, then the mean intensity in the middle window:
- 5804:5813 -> 0.49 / 96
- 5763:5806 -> 2.50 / 95.8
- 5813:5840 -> -0.53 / 104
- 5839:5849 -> -0.02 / 102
